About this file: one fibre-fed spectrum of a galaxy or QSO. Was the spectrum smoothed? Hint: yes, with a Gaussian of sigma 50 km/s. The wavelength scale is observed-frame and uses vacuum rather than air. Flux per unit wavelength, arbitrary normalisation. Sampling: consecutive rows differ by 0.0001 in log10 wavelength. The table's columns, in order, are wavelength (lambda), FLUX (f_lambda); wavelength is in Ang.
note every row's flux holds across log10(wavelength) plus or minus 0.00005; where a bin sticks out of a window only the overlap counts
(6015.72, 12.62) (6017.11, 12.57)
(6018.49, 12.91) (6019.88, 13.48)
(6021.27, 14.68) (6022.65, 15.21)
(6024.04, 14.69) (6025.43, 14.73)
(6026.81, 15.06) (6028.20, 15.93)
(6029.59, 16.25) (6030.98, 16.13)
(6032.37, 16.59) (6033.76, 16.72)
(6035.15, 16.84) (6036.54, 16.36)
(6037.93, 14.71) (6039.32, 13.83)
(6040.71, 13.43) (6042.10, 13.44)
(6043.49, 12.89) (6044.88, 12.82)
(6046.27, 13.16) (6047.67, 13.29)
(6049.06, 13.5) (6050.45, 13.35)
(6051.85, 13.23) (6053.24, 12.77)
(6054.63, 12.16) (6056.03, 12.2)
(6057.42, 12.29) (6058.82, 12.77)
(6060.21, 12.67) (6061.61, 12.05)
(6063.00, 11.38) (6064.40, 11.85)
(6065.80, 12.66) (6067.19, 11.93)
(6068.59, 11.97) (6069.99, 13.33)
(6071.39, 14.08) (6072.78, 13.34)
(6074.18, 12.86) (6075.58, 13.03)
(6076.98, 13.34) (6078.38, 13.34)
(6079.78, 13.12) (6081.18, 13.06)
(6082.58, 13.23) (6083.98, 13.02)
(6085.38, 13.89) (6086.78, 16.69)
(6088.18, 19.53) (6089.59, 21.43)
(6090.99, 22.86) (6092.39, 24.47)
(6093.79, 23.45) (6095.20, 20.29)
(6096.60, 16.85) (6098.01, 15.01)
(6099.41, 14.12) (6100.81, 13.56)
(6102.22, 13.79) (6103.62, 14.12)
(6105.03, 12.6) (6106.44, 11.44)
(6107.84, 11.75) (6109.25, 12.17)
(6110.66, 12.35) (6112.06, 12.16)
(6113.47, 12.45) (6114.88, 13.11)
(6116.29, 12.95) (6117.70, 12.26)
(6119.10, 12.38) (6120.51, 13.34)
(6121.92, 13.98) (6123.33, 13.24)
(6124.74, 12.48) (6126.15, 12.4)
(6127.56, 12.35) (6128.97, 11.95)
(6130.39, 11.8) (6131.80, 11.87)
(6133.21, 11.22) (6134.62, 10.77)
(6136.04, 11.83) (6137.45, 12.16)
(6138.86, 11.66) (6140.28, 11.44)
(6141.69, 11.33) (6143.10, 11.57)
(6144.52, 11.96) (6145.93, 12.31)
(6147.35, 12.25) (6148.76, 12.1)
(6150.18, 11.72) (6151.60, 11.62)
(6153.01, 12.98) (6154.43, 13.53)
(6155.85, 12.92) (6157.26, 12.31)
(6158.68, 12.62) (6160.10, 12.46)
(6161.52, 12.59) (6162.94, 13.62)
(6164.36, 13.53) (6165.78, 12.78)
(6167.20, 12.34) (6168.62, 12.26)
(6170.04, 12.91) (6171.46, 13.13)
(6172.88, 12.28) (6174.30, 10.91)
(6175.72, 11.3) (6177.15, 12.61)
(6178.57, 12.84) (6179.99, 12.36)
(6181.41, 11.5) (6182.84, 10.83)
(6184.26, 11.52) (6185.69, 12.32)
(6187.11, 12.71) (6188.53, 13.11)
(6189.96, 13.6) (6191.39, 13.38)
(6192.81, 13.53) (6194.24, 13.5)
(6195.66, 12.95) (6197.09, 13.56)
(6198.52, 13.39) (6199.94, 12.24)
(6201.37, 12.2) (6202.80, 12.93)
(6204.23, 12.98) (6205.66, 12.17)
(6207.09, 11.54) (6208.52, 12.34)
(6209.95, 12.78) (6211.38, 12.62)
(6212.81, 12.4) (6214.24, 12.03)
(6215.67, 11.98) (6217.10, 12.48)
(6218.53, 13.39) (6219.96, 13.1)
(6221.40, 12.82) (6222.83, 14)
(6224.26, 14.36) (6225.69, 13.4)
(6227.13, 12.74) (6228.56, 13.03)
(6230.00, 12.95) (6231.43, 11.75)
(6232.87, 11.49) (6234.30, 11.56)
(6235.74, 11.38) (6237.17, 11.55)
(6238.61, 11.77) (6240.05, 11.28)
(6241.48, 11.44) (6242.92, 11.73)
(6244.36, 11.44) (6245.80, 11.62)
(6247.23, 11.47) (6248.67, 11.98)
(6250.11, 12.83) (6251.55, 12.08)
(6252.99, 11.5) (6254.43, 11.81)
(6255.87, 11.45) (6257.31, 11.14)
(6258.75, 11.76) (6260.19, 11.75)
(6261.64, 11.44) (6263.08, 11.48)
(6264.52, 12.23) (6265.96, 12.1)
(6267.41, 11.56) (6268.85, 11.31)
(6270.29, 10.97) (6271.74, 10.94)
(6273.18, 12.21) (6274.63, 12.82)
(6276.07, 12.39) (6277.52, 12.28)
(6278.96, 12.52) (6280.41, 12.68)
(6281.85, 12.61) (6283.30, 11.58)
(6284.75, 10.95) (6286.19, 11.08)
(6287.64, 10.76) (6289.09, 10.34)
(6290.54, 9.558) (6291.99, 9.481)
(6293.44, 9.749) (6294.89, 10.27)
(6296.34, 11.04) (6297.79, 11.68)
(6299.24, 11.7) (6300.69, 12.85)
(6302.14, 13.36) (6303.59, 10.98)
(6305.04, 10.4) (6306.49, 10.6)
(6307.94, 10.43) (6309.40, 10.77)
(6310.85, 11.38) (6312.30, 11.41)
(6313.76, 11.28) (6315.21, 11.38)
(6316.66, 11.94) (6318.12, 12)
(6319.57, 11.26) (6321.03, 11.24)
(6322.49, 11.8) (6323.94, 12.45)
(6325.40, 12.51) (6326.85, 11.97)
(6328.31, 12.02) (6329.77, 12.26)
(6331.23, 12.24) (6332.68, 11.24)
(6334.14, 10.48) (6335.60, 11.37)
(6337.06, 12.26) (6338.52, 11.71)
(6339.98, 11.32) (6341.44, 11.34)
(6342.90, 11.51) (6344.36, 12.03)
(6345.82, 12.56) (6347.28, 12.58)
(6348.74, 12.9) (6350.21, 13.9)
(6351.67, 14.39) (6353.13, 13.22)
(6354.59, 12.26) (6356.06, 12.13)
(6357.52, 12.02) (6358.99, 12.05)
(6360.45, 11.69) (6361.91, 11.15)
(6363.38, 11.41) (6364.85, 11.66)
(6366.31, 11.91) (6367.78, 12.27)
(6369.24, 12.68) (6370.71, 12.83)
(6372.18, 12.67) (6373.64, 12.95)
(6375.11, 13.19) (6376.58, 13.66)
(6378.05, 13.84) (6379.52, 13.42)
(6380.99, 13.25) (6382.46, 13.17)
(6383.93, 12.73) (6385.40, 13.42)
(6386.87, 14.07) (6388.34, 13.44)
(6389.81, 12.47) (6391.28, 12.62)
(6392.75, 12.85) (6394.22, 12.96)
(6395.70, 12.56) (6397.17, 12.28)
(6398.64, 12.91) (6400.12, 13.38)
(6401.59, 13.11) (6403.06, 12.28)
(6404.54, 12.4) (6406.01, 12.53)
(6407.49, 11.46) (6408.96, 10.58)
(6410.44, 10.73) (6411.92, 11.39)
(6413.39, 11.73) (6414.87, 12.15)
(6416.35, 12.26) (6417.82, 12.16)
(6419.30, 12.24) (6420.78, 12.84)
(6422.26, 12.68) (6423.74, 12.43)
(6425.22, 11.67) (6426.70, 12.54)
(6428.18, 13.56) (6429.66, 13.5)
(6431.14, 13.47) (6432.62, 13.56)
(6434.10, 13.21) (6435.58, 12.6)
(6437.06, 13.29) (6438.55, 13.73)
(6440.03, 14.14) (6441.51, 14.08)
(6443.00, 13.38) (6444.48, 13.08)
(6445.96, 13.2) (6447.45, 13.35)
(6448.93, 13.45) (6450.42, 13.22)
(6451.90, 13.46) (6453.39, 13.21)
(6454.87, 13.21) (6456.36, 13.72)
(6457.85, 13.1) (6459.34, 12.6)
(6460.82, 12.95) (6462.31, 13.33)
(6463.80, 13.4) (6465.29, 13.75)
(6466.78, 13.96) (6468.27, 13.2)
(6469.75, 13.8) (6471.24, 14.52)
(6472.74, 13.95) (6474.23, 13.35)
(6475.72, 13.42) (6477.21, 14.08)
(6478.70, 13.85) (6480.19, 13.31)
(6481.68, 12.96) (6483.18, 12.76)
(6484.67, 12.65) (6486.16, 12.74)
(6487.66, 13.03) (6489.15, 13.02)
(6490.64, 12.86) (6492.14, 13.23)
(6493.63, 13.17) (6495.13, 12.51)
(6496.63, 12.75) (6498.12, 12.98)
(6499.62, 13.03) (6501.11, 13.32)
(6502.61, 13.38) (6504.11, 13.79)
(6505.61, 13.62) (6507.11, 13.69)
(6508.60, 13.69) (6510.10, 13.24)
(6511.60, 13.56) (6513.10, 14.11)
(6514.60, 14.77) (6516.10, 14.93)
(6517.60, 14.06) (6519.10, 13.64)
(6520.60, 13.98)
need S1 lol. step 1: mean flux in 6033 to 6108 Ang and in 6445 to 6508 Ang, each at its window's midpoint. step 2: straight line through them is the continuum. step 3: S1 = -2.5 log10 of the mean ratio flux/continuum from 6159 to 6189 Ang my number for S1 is 0.14 mag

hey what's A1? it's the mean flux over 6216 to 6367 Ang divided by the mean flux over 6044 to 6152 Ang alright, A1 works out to 0.9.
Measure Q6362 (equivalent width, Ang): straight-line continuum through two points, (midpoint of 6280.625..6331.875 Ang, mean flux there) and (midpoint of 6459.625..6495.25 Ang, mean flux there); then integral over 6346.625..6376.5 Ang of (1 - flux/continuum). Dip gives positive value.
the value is -1.3 Ang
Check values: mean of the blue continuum 11.4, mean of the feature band 12.5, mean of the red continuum 13.3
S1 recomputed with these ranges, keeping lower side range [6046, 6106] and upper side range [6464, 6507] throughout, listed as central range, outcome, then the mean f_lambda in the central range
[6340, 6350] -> 0.13 mag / 12.2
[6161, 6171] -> 0.11 mag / 12.9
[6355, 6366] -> 0.16 mag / 11.7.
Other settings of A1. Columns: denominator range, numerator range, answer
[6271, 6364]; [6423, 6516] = 1.14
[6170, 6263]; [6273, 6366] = 0.95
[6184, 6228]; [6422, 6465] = 1.03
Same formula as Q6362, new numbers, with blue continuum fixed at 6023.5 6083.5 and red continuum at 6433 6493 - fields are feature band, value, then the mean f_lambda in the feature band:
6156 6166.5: 0.5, 12.8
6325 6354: 2.7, 12.2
